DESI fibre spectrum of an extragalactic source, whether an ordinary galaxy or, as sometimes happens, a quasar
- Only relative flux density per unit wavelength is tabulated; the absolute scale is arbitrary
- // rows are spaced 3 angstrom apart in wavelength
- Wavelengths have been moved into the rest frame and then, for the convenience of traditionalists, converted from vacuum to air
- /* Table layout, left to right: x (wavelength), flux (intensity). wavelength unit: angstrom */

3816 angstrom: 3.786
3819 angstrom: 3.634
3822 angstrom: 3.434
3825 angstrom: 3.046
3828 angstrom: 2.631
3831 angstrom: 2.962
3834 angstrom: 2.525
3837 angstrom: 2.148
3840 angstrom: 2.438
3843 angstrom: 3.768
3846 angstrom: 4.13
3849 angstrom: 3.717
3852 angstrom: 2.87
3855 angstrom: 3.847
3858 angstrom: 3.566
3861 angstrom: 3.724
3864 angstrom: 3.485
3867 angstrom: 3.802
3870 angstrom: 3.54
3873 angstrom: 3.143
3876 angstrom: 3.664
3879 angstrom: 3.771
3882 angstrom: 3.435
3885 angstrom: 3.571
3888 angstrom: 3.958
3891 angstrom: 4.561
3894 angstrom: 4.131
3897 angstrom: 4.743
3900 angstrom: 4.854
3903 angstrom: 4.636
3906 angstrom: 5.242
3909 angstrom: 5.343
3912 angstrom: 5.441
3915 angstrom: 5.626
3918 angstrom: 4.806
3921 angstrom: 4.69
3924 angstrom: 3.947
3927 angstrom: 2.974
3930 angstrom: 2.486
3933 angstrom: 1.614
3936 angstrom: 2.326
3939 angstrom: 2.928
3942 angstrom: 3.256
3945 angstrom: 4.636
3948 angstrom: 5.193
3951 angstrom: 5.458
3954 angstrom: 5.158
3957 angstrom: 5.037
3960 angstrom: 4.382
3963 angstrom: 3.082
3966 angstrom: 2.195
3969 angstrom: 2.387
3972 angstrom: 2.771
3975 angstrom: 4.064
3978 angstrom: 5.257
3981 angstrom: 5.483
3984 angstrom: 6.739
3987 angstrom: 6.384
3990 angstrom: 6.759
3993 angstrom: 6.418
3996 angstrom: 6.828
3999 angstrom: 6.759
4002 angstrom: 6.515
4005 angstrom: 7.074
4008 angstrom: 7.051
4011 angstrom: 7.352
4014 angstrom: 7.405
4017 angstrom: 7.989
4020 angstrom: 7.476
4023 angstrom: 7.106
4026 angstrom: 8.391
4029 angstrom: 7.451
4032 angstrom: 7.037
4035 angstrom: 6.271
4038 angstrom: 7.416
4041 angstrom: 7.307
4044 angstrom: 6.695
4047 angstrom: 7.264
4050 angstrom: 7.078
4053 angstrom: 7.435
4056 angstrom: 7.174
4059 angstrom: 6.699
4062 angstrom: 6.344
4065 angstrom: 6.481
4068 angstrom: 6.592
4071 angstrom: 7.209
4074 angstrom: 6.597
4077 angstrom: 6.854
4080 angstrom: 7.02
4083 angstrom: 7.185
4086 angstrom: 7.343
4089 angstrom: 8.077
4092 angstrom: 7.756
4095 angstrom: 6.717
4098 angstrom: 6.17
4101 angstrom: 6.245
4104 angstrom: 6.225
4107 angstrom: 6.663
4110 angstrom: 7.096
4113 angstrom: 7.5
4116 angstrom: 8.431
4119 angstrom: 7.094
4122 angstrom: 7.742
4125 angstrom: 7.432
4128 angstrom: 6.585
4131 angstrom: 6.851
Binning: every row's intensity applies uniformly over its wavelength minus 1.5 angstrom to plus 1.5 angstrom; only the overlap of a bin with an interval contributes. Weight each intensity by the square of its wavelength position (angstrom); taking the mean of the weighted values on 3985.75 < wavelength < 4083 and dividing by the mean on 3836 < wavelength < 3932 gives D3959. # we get 1.92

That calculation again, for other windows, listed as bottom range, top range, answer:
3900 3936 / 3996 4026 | 1.81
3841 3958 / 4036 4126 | 1.92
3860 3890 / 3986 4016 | 2.02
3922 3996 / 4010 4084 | 1.74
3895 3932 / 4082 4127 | 1.75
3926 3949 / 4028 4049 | 2.36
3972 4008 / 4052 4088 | 1.18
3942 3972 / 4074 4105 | 1.83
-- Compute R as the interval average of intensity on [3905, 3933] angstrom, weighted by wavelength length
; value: 4.34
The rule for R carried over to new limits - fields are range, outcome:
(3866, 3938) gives 4.01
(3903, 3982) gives 4.07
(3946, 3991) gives 4.67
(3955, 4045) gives 6.09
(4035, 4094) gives 7.06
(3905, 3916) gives 5.41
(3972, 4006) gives 6.04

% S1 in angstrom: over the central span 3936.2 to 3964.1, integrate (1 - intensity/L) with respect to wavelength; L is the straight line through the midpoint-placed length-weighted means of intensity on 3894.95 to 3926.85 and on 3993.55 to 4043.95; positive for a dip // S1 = 7.0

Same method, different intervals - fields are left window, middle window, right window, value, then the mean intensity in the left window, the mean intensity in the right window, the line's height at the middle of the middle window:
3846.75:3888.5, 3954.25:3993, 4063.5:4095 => 5.3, 3.58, 7.09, 5.34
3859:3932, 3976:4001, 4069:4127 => -3.5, 4.13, 7.11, 5.5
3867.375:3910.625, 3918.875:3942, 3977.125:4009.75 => 9.2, 4.18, 6.51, 5.1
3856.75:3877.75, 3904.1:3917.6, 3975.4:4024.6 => -2.2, 3.56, 6.73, 4.6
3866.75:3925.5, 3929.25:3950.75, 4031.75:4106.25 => 7.2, 4.36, 6.92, 5.01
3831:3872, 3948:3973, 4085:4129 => 5.1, 3.33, 7.14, 4.96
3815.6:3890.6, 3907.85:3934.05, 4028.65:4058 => 3.0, 3.4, 7.09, 4.71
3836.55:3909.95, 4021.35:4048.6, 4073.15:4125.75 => -4.5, 3.86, 7.12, 6.19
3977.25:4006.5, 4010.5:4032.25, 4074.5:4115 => -3.1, 6.45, 7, 6.61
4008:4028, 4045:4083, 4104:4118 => 2.7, 7.57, 7.28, 7.43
